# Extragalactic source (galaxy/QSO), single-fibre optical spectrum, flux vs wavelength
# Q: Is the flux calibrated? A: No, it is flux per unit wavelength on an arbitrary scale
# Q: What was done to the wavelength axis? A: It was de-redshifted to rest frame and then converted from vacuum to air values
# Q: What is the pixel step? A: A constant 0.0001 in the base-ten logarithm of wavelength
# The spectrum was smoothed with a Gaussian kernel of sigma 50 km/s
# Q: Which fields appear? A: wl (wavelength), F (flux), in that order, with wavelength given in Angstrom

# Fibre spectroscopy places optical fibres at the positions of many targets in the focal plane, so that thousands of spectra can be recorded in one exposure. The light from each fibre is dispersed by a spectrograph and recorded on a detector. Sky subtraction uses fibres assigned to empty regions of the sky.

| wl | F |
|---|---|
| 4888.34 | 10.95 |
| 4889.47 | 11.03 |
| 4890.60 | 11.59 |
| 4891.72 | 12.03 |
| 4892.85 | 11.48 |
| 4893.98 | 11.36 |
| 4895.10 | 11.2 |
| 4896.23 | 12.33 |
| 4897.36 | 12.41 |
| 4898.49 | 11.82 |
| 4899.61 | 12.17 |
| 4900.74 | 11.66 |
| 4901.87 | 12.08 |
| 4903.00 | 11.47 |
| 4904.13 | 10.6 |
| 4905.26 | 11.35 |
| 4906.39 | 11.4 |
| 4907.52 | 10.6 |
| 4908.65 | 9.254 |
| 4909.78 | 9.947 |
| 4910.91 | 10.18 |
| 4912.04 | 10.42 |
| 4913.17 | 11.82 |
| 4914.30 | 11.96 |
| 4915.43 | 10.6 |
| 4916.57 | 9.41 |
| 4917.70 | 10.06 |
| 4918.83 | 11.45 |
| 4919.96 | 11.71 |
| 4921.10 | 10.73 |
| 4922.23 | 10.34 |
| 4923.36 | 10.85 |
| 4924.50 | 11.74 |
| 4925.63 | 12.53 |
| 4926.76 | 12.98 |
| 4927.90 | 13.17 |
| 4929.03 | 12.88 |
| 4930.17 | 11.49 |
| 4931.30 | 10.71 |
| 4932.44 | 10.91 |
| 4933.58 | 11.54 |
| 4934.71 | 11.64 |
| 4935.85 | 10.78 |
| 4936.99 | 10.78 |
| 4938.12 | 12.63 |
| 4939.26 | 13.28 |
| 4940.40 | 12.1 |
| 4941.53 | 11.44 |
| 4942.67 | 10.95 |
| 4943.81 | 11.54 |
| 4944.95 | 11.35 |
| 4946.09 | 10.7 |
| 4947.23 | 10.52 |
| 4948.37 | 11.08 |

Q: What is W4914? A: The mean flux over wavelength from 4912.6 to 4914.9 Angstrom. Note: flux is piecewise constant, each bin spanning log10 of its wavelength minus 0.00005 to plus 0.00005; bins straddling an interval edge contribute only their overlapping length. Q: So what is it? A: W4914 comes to 11.9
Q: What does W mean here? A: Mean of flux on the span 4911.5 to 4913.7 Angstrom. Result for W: 11.1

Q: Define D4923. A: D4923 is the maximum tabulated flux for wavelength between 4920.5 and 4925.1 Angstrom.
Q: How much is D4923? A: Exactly 11.74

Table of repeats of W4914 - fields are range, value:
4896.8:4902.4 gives 12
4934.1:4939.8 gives 11.8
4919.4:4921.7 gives 11.2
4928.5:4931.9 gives 11.7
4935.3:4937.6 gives 10.8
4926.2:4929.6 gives 13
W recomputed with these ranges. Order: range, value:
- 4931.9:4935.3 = 11.4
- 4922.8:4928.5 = 12.3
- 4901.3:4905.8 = 11.4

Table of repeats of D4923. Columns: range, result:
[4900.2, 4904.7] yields 12.08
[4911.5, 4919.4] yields 11.96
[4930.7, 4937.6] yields 11.64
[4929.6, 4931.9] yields 11.49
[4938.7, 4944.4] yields 13.28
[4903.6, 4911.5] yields 11.4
